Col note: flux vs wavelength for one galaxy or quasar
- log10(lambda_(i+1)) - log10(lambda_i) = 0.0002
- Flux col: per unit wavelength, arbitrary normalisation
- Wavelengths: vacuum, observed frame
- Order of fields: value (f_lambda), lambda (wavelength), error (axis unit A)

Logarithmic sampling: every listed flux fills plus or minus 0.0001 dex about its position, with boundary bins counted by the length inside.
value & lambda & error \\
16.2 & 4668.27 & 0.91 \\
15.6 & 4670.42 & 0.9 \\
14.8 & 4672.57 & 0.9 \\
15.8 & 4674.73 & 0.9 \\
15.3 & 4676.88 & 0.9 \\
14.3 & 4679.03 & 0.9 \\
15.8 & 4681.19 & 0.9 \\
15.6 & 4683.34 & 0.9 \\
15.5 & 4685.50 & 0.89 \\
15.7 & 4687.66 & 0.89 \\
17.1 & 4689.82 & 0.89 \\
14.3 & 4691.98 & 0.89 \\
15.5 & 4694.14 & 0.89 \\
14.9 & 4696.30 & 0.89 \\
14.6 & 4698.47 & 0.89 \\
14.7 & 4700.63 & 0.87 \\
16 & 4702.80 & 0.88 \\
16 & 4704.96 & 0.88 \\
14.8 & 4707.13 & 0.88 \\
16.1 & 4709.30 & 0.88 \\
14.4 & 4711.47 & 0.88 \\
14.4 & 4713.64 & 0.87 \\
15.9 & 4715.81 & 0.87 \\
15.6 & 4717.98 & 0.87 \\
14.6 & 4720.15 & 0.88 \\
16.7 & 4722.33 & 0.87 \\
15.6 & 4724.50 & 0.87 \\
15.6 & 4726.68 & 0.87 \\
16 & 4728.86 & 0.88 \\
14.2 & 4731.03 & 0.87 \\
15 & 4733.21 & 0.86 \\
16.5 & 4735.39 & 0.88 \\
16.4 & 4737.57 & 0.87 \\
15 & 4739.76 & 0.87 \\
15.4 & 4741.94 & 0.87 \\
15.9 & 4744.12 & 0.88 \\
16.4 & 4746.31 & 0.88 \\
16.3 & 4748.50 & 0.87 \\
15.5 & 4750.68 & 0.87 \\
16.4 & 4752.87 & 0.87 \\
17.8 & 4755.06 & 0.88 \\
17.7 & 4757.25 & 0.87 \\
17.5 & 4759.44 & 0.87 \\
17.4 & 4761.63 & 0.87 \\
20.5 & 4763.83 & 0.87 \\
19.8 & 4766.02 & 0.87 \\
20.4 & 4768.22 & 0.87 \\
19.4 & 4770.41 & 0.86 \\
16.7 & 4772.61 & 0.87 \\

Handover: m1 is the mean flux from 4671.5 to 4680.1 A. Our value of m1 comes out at 15.1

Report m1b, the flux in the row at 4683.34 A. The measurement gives 15.6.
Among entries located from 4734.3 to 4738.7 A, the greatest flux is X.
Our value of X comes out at 16.5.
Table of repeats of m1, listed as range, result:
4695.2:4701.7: 14.7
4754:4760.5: 17.7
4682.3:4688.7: 15.6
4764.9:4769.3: 20.1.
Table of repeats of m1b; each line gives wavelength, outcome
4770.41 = 19.4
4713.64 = 14.4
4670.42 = 15.6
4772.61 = 16.7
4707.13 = 14.8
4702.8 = 16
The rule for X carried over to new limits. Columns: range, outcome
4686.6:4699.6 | 17.1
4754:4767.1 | 20.5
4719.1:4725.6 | 16.7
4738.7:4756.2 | 17.8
